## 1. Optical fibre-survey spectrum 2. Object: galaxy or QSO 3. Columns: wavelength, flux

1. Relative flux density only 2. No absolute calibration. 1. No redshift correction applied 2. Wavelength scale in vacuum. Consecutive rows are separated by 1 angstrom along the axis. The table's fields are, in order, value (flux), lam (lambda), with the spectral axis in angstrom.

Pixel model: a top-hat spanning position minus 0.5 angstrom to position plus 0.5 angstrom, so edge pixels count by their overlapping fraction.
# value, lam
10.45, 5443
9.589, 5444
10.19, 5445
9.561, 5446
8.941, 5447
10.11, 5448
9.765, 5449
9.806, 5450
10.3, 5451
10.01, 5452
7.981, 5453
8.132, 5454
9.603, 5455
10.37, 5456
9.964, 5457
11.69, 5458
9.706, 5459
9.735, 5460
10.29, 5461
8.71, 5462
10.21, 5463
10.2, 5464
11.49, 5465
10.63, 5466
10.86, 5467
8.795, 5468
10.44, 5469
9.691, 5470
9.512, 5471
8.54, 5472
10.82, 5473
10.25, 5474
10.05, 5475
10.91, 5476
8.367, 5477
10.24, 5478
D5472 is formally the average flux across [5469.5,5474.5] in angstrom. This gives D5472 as 9.76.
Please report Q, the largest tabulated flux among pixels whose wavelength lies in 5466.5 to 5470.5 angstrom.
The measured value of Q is 10.86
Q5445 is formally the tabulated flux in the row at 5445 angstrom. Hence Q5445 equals 10.19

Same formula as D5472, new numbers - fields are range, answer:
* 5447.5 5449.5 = 9.94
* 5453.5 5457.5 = 9.52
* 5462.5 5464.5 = 10.2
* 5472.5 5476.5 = 10.5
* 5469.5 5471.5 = 9.6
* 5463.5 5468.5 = 10.4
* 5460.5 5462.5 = 9.5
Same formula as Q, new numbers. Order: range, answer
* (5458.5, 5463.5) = 10.29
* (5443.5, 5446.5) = 10.19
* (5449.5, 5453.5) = 10.3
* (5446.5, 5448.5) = 10.11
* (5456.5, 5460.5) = 11.69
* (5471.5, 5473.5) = 10.82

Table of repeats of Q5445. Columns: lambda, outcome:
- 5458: 11.69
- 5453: 7.981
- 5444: 9.589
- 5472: 8.54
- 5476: 10.91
